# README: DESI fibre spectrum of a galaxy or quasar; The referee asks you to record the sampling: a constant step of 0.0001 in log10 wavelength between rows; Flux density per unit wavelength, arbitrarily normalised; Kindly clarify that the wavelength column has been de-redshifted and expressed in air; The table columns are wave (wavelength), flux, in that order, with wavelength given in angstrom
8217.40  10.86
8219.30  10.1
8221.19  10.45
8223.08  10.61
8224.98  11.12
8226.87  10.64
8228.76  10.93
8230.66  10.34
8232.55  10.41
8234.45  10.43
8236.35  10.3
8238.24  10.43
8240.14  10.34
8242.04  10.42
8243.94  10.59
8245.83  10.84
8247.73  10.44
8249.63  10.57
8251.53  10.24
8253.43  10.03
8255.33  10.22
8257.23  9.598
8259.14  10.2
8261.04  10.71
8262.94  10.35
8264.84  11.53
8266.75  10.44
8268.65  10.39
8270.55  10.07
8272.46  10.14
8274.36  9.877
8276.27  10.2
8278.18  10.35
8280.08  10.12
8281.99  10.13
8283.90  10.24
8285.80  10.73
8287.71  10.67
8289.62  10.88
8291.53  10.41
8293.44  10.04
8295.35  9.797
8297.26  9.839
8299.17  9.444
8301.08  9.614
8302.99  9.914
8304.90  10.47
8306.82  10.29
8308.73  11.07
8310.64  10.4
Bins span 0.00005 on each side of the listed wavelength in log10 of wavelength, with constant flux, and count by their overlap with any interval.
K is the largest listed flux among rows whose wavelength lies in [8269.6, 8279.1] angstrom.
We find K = 10.35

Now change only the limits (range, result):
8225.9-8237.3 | 10.93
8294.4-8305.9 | 10.47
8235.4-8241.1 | 10.43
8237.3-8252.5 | 10.84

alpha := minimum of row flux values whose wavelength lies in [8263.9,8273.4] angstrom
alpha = 10.07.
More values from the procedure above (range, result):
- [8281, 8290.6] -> 10.13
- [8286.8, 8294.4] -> 10.04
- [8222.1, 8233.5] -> 10.34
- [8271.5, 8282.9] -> 9.877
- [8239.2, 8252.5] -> 10.24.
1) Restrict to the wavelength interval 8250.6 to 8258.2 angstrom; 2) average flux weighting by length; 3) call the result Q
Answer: 10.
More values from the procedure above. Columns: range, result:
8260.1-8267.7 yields 10.8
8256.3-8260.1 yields 9.89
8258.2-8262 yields 10.5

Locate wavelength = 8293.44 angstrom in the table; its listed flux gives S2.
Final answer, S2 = 10.04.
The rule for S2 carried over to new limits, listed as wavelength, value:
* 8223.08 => 10.61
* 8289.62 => 10.88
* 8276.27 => 10.2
